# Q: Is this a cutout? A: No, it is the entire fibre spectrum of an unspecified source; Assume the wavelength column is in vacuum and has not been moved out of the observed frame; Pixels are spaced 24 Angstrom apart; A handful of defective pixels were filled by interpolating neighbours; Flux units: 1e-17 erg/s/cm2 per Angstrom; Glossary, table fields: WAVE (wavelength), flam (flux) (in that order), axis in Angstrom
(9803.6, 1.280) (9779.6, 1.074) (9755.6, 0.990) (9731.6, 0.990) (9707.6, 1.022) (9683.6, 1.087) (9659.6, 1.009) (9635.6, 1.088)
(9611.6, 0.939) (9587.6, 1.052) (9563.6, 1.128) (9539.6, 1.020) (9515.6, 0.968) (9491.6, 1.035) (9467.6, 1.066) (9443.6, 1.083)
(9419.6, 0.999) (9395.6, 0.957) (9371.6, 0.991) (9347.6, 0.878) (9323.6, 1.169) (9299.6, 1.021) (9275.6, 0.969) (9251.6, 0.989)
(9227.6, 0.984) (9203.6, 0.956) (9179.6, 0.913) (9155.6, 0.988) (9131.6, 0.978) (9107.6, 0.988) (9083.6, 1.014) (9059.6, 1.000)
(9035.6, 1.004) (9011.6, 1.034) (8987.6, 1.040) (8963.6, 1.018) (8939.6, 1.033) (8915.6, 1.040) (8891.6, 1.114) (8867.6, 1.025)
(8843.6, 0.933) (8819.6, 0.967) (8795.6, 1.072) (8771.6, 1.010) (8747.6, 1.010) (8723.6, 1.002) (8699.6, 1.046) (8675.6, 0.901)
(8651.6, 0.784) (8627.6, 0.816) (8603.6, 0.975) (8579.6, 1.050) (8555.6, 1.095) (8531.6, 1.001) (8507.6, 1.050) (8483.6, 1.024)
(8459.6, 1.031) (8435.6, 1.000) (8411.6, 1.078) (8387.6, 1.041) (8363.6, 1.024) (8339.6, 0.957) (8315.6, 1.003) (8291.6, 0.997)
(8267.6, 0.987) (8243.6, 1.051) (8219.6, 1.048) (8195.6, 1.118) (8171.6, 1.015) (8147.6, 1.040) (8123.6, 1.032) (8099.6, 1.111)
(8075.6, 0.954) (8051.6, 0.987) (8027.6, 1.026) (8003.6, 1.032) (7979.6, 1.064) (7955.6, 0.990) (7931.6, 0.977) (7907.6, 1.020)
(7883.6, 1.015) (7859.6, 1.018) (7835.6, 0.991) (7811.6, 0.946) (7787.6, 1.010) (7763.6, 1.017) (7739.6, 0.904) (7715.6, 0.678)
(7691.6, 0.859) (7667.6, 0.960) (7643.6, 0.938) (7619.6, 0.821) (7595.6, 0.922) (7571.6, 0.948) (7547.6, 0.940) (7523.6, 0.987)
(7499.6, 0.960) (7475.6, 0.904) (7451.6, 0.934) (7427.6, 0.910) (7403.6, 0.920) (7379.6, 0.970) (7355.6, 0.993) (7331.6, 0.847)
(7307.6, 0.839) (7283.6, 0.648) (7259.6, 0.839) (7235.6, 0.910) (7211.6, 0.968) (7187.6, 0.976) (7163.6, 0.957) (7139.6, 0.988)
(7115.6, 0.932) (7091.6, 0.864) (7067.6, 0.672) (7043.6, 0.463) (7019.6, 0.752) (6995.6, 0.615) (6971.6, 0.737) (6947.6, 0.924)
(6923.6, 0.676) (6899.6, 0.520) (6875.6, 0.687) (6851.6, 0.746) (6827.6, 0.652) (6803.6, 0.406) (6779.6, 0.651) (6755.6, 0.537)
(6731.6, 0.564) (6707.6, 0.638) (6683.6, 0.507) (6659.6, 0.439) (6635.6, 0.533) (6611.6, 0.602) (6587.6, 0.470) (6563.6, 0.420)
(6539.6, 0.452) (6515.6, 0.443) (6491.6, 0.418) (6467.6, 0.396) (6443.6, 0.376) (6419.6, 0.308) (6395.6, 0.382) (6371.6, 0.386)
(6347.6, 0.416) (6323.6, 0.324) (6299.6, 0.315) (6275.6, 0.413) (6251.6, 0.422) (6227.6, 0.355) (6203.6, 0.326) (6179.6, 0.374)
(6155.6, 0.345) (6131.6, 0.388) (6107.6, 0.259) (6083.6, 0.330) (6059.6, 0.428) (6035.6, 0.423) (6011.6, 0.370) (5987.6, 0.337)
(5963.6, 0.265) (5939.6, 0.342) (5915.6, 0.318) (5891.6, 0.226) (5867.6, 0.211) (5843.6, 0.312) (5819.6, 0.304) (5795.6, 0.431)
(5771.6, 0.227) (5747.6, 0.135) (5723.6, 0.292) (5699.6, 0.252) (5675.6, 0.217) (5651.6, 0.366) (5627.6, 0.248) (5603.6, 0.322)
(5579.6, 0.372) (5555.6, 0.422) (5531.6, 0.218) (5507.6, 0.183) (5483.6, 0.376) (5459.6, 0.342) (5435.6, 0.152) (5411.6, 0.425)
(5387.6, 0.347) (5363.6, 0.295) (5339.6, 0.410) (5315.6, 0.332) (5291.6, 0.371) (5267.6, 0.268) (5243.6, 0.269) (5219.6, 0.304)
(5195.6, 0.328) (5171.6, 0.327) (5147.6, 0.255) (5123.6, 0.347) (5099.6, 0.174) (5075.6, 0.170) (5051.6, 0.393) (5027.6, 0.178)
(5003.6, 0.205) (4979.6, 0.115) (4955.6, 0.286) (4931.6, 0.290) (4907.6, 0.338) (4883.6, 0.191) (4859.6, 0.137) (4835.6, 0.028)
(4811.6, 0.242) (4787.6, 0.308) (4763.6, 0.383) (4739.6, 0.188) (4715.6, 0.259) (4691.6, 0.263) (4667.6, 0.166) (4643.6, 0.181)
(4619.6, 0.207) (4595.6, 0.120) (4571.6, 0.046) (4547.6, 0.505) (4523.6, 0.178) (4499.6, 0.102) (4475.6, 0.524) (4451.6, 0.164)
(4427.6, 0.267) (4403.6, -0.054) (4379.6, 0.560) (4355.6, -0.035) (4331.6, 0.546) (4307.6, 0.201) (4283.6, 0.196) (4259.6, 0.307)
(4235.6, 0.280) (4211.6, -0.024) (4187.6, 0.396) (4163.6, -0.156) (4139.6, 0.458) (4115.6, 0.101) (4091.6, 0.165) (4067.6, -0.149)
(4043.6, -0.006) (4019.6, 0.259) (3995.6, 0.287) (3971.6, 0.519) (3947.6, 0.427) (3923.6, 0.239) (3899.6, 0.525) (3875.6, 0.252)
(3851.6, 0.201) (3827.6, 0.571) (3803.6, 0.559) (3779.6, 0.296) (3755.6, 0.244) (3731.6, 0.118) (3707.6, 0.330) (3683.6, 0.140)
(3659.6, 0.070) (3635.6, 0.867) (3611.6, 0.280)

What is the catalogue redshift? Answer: 0.78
